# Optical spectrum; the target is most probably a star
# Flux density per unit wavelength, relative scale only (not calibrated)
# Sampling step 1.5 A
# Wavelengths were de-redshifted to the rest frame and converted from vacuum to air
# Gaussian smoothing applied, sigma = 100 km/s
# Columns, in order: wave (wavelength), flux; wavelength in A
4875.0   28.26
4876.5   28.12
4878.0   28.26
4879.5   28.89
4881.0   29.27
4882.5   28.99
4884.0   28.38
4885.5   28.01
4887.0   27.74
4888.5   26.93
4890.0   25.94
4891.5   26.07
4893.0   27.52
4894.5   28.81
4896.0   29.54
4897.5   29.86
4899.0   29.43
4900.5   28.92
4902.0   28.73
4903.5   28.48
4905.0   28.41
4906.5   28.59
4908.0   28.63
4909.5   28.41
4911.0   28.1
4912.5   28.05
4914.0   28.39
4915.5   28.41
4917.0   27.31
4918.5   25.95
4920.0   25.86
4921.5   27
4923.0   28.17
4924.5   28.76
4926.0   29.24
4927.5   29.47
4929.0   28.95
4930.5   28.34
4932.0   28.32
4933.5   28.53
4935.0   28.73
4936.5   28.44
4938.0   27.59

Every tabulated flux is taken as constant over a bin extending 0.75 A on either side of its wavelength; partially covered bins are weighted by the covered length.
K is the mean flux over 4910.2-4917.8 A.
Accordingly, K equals 28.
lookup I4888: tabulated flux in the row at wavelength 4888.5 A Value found 26.93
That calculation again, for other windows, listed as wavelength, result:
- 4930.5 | 28.34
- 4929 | 28.95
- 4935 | 28.73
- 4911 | 28.1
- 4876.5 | 28.12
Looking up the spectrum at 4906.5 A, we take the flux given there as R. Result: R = 28.59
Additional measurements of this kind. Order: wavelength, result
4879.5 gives 28.89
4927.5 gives 29.47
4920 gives 25.86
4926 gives 29.24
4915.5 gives 28.41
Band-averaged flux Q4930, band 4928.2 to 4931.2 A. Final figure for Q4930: 28.7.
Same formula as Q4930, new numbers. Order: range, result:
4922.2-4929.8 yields 28.9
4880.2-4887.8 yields 28.5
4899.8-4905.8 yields 28.6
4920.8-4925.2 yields 28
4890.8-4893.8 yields 26.8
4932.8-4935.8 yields 28.6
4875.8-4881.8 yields 28.6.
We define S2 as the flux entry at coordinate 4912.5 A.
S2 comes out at 28.05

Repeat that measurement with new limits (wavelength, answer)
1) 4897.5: 29.86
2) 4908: 28.63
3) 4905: 28.41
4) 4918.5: 25.95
